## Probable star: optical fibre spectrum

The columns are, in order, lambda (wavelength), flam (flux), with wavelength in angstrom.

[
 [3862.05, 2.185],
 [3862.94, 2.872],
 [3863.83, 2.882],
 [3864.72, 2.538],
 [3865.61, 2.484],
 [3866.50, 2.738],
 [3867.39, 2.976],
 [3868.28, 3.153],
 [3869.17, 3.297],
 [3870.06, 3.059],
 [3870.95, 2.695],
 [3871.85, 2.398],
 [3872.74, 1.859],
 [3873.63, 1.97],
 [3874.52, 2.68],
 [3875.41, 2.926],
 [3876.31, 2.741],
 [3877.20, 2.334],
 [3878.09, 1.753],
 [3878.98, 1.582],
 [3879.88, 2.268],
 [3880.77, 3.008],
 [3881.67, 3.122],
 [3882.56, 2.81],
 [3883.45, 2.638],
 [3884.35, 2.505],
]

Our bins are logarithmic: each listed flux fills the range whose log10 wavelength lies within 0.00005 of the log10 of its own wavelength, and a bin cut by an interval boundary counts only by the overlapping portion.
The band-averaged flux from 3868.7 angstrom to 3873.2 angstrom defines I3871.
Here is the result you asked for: 2.66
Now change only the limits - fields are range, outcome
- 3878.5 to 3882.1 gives 2.48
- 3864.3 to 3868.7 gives 2.78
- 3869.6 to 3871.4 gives 2.88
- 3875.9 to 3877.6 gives 2.54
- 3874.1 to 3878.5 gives 2.49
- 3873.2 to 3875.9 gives 2.53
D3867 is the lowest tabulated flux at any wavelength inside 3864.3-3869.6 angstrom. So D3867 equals 2.484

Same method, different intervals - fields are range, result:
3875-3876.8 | 2.741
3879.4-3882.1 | 2.268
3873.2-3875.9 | 1.97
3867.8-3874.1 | 1.859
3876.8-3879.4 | 1.582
